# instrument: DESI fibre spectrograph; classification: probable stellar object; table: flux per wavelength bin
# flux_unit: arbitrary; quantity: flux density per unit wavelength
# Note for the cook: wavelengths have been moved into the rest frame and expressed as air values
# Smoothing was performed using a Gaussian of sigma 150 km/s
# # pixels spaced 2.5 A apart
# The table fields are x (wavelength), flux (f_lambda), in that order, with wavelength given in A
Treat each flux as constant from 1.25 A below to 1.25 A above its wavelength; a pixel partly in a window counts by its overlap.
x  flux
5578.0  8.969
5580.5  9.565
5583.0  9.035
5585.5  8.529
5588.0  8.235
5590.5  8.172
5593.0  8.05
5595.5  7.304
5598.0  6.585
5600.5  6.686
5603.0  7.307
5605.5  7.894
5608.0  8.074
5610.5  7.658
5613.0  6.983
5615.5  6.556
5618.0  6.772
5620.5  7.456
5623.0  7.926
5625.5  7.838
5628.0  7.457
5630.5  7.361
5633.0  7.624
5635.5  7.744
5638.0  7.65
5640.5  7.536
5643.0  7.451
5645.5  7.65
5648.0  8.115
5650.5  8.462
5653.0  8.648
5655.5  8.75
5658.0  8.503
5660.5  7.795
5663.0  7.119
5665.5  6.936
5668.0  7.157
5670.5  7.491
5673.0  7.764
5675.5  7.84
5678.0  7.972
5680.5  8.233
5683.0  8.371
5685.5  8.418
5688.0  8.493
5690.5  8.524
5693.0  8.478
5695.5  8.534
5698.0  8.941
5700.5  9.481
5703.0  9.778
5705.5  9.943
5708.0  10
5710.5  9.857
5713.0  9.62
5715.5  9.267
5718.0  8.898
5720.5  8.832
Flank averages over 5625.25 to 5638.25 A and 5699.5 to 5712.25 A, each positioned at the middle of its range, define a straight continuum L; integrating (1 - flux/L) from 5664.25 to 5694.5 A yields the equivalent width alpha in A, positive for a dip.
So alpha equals 3.52 A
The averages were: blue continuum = 7.59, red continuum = 9.81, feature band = 7.98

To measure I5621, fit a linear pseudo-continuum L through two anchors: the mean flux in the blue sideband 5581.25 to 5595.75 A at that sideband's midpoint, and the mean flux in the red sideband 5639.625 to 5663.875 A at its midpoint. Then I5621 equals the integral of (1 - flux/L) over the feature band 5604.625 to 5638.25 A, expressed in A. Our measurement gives 2.8 A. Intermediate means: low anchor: 8.33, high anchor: 8.02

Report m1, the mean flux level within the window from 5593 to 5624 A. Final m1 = 7.29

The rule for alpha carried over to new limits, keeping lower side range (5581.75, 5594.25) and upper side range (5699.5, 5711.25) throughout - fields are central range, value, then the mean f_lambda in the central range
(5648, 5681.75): 5.1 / 7.91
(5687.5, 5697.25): 1.1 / 8.53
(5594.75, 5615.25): 3.2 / 7.27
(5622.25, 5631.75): 1.3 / 7.63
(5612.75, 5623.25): 2.0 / 7.08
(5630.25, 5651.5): 3.1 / 7.74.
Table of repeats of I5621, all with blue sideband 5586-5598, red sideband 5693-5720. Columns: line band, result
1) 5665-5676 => 1.8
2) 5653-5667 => 1.4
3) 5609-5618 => 1.2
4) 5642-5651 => 0.7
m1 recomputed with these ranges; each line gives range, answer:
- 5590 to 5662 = 7.65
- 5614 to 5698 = 7.85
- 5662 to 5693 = 7.89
